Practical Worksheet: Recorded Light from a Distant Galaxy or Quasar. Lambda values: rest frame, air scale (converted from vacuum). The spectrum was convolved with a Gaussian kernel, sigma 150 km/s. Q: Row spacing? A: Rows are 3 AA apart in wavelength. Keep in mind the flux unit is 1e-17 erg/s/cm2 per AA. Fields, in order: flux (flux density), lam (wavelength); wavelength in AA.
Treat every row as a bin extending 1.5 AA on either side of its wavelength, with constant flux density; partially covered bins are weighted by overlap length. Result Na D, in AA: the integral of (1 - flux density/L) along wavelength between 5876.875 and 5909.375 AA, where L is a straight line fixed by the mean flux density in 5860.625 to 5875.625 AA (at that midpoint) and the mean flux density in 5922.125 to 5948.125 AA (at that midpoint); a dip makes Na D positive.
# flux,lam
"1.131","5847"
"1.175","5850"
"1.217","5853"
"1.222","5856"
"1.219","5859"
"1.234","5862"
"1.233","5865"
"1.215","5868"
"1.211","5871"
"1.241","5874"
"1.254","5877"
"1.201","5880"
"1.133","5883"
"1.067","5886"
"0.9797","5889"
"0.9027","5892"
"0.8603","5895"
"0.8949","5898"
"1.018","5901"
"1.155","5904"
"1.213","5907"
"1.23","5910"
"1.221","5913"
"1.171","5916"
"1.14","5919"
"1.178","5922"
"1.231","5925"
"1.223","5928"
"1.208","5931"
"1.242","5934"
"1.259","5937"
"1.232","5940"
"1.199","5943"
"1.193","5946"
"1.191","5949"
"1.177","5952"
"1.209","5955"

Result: 4.4 AA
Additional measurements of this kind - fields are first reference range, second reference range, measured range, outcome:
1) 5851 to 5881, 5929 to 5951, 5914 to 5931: 0.38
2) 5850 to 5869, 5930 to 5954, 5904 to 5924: 0.41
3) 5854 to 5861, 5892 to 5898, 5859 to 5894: -3.42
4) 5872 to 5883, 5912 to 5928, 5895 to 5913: 1.62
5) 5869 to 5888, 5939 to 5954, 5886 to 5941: 2.82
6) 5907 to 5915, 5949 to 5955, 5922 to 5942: -0.40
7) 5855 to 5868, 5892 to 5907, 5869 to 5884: -0.99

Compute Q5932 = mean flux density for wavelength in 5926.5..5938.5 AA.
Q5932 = 1.23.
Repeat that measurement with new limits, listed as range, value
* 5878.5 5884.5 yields 1.17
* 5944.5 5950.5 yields 1.19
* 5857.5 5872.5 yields 1.22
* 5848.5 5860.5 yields 1.21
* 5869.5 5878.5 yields 1.24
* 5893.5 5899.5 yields 0.878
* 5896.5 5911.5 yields 1.1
